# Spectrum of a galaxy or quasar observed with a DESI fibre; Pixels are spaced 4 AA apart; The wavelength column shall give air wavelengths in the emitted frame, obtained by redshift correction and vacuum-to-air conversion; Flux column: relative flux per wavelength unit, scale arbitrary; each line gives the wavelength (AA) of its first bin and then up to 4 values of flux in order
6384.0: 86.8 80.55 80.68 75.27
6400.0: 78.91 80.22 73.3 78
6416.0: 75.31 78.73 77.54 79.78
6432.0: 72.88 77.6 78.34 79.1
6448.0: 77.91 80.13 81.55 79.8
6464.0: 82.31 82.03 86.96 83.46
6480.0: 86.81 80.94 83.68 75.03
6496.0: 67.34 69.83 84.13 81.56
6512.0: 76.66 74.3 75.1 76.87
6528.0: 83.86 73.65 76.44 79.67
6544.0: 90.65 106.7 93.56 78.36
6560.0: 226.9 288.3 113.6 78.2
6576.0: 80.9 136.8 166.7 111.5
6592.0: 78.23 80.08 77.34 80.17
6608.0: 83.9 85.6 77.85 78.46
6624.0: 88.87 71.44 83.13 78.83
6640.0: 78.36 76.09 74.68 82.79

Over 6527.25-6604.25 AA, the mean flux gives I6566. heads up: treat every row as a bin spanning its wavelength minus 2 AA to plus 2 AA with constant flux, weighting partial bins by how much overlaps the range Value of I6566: 111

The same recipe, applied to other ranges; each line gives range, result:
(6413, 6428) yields 77.6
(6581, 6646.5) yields 87.9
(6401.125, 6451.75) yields 77.5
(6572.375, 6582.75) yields 108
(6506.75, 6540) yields 77.4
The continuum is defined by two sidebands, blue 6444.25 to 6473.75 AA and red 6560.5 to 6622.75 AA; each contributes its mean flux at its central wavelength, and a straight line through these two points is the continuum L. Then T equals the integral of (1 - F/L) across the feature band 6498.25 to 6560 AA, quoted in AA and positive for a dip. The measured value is 7.0 AA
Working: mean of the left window 81.3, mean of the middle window 86.2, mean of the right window 110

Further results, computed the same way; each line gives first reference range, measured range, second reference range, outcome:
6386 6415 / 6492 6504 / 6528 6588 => 3.63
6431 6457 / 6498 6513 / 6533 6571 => 3.86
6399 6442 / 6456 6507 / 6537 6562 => 7.00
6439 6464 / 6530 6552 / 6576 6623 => 0.75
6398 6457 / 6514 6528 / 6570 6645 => 1.20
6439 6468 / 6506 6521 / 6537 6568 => 4.76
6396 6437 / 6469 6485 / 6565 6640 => -0.39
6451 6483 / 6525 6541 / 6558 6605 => 4.47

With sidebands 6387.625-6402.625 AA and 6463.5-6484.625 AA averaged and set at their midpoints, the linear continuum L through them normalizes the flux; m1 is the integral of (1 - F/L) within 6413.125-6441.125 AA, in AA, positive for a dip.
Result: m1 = 1.3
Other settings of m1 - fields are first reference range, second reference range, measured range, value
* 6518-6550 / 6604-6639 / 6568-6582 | -3.22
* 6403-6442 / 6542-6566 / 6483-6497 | 4.44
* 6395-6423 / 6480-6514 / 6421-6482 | -2.22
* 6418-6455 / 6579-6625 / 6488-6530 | 4.21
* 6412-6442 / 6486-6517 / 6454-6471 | -1.06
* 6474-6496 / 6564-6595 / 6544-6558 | 1.99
